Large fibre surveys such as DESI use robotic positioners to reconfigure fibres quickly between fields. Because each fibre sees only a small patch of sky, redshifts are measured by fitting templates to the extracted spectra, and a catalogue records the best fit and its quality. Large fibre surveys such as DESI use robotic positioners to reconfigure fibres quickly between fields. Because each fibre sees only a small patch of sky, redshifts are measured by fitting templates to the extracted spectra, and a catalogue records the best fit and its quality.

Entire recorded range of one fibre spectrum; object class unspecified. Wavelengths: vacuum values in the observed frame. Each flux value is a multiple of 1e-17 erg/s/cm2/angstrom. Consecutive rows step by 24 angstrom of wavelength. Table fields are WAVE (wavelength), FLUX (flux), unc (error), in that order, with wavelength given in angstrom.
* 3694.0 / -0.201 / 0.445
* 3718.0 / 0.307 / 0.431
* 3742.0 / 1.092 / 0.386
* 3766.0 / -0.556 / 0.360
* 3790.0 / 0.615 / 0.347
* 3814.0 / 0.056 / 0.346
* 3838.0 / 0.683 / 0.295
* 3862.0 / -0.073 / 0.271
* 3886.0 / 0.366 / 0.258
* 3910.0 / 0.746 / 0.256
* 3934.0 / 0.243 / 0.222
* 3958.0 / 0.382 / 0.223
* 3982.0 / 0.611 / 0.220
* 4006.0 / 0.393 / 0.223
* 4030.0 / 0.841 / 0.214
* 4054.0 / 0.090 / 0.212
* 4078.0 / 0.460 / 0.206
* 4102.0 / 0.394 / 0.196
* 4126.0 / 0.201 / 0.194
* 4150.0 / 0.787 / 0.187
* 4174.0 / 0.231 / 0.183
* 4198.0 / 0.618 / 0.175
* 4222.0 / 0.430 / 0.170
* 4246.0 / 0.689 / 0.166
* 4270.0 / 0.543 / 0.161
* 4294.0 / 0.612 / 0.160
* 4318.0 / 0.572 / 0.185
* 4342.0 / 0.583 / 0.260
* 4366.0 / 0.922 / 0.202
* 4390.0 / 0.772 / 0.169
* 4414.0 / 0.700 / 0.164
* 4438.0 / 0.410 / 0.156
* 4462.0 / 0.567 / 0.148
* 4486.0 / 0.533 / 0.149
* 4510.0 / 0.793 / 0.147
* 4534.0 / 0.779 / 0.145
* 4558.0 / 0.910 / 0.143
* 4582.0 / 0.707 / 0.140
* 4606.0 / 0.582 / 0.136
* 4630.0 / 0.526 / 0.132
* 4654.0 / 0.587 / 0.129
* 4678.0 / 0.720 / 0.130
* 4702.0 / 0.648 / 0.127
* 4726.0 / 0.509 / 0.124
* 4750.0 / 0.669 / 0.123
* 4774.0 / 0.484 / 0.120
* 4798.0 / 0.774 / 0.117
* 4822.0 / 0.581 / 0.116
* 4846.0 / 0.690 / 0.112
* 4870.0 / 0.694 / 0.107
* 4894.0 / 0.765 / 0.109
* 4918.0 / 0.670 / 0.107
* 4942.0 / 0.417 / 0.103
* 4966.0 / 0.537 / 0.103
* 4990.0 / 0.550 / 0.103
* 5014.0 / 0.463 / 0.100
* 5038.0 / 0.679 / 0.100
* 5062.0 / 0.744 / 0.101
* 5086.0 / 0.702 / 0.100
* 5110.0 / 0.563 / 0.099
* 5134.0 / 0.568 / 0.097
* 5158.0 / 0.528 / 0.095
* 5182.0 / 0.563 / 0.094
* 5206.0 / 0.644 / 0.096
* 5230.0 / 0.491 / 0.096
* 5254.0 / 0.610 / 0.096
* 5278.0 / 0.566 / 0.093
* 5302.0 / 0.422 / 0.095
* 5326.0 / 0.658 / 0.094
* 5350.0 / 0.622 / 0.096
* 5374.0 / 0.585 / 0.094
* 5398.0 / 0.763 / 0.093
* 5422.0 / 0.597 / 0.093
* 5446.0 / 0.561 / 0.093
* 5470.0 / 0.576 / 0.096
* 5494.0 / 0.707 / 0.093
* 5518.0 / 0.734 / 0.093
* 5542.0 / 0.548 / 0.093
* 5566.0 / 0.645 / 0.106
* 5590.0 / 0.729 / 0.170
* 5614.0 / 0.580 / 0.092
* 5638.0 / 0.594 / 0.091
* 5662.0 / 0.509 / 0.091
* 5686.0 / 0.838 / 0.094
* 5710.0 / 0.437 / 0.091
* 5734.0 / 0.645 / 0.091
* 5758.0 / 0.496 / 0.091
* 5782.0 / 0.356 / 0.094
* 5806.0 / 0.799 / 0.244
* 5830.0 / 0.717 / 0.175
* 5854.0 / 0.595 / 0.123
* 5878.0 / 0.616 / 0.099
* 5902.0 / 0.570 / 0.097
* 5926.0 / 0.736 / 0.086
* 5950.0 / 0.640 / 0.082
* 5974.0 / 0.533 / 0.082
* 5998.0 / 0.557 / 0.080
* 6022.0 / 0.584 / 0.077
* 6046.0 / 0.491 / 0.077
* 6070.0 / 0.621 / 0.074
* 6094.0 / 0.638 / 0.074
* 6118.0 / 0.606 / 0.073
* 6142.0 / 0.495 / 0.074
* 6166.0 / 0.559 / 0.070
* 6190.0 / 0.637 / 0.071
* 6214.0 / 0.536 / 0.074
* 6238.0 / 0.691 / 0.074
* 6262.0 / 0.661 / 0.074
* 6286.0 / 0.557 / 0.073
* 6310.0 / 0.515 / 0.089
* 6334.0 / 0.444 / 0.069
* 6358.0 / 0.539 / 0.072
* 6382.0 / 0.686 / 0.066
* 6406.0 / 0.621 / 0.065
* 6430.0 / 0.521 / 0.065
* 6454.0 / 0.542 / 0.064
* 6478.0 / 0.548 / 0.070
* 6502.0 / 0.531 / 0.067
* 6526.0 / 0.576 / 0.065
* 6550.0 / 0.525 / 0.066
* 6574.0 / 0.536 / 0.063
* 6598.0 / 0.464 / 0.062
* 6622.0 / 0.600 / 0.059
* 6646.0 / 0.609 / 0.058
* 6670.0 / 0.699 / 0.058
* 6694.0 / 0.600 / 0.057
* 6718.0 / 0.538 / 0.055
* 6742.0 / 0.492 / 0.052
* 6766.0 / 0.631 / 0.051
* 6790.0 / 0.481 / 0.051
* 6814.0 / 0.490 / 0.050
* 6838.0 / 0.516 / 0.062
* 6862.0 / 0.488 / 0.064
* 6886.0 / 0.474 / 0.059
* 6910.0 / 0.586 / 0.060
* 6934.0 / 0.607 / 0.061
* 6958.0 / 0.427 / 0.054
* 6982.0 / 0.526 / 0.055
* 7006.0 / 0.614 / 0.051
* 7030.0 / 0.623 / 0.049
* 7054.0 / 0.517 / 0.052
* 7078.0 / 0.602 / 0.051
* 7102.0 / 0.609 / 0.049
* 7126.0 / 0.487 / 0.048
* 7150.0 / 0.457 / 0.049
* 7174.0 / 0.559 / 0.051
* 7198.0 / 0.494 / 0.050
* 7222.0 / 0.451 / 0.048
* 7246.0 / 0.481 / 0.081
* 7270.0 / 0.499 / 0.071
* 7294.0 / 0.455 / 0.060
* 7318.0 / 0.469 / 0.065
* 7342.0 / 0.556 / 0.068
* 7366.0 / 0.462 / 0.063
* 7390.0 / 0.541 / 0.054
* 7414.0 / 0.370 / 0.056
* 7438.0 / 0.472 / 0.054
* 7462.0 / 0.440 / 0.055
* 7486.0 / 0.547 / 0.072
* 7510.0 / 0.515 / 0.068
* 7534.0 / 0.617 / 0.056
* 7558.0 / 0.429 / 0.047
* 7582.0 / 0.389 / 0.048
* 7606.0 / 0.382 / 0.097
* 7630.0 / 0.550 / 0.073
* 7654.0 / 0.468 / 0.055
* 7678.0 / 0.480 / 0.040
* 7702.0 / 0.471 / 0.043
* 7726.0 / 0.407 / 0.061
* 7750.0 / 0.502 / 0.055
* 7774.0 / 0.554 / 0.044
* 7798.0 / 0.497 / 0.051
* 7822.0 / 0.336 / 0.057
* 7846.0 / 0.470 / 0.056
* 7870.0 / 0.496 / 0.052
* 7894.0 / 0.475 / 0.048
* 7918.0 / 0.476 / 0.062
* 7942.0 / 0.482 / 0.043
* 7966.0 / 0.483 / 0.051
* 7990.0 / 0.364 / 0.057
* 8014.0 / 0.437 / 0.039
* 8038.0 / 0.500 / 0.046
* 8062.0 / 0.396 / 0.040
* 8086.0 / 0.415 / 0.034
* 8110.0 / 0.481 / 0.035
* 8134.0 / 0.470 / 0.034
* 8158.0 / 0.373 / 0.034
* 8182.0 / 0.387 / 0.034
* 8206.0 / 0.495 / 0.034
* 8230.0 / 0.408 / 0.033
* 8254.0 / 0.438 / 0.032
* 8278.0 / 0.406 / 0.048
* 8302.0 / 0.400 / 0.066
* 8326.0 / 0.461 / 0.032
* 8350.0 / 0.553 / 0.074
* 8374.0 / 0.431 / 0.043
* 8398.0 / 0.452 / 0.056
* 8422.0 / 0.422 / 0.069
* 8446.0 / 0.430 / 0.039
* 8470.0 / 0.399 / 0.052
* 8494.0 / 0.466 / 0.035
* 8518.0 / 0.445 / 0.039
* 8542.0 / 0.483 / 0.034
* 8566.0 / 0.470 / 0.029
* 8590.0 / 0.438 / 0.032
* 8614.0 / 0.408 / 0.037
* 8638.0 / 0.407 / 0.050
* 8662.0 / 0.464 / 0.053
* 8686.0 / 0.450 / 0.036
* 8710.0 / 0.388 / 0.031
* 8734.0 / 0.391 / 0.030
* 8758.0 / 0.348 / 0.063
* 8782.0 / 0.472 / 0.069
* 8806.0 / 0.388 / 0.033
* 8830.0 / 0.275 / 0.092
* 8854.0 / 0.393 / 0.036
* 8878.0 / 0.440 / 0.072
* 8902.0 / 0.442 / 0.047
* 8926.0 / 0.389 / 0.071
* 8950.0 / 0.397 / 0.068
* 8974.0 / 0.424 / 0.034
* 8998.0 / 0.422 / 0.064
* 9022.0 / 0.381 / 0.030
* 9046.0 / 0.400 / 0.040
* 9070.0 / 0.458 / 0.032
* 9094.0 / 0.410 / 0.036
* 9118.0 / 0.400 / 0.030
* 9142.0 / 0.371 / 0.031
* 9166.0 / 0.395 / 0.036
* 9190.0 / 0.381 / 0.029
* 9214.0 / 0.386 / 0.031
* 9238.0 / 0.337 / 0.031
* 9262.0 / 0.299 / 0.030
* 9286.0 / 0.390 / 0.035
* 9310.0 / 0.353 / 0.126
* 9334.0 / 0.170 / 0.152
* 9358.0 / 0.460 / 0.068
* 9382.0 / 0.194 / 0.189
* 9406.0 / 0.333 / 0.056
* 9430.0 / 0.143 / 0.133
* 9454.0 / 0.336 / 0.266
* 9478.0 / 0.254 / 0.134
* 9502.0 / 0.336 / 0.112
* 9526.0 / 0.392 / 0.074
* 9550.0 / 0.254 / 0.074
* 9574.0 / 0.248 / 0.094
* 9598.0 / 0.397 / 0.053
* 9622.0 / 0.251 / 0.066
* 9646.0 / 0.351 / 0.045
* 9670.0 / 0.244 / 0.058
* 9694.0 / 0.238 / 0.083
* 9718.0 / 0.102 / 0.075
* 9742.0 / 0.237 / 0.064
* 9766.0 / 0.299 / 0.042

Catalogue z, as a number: 0.03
